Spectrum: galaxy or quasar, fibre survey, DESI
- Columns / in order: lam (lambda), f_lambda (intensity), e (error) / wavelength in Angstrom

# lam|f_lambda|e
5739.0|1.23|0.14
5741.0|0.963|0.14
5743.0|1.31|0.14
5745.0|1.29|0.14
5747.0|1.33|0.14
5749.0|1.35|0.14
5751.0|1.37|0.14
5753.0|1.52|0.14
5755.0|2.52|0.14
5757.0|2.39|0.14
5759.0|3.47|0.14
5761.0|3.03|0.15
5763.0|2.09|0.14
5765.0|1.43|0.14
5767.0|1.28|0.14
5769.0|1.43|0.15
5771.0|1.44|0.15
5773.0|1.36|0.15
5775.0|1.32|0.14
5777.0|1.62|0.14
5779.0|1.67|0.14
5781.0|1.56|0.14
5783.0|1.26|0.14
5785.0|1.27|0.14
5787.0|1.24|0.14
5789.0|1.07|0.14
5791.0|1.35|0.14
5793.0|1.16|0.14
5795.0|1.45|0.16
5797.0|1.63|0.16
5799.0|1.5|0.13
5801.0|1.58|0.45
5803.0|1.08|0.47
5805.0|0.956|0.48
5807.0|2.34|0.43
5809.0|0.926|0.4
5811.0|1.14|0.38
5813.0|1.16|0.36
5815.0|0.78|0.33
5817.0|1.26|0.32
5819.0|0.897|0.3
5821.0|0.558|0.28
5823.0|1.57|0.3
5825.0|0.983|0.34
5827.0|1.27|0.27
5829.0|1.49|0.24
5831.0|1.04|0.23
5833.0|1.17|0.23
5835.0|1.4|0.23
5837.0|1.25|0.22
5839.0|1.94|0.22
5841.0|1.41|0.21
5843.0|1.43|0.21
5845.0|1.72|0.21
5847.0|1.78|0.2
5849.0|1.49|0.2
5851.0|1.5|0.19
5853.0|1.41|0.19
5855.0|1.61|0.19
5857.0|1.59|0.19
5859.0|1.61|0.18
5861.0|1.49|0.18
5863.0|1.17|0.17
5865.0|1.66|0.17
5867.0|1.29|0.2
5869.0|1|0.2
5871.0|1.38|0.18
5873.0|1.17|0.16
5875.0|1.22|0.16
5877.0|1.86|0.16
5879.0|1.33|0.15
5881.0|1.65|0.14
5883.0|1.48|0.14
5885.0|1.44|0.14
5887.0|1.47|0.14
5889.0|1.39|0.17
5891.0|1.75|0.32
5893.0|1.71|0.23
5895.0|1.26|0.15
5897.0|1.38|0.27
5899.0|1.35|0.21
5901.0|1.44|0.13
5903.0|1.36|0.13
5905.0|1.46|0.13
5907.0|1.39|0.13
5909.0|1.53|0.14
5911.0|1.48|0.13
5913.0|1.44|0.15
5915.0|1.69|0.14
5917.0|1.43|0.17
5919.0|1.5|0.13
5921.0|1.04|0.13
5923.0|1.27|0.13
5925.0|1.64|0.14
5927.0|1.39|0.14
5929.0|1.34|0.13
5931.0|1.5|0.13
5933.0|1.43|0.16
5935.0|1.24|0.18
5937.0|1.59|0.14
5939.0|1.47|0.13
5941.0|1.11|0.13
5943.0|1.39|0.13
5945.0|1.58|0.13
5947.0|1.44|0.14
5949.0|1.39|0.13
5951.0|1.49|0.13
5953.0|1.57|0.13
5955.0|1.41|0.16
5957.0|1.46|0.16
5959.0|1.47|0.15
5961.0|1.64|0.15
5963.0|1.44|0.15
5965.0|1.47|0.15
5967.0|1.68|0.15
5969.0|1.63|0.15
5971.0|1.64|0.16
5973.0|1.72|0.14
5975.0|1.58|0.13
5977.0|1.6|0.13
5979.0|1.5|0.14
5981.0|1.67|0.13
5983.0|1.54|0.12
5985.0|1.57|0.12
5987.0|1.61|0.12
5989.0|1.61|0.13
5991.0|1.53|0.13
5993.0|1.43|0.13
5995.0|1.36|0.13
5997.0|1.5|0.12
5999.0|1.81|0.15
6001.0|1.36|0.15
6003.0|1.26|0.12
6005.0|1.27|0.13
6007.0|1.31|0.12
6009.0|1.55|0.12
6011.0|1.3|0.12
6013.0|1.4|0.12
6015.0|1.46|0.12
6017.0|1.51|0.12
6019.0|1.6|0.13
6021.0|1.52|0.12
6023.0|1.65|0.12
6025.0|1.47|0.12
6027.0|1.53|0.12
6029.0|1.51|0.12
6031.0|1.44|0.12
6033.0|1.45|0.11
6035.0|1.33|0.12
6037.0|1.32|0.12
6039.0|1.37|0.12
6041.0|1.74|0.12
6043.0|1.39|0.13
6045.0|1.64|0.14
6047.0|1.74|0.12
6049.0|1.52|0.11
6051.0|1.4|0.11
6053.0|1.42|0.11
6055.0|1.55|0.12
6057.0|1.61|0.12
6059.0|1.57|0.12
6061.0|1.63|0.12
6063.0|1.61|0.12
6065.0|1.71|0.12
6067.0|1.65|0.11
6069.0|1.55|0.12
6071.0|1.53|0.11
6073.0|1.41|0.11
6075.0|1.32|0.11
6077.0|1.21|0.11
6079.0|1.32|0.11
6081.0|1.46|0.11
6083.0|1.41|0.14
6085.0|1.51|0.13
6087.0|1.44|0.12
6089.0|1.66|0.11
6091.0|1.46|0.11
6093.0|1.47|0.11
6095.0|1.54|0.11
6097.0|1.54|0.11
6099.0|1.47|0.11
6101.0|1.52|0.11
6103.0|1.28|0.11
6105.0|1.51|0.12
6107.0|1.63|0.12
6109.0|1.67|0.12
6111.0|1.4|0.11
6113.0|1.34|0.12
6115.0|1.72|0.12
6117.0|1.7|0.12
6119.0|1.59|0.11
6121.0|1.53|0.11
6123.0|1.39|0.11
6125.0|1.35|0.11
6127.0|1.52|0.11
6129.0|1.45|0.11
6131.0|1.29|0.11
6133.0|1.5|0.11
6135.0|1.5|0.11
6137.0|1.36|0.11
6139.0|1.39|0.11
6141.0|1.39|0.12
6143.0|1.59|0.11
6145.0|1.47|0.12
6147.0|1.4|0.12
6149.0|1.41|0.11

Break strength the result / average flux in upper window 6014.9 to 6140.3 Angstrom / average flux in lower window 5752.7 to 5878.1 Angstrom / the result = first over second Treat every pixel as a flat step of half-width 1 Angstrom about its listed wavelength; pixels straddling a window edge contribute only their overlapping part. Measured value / 1.02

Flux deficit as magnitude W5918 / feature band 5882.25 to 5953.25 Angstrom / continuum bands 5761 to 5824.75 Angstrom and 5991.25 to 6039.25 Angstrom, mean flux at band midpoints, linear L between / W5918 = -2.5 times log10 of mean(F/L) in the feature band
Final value -0.023 mag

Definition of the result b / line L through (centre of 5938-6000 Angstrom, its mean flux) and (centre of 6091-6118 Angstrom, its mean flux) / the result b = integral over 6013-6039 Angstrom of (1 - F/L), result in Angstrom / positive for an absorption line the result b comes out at 0.83 Angstrom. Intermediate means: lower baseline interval 1.53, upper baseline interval 1.52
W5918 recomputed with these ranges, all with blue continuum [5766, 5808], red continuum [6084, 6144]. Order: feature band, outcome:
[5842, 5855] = -0.10 mag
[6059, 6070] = -0.10 mag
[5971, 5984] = -0.11 mag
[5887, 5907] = -0.01 mag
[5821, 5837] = 0.16 mag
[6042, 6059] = -0.04 mag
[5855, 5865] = -0.05 mag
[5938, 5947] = 0.04 mag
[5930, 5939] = 0.00 mag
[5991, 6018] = 0.03 mag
